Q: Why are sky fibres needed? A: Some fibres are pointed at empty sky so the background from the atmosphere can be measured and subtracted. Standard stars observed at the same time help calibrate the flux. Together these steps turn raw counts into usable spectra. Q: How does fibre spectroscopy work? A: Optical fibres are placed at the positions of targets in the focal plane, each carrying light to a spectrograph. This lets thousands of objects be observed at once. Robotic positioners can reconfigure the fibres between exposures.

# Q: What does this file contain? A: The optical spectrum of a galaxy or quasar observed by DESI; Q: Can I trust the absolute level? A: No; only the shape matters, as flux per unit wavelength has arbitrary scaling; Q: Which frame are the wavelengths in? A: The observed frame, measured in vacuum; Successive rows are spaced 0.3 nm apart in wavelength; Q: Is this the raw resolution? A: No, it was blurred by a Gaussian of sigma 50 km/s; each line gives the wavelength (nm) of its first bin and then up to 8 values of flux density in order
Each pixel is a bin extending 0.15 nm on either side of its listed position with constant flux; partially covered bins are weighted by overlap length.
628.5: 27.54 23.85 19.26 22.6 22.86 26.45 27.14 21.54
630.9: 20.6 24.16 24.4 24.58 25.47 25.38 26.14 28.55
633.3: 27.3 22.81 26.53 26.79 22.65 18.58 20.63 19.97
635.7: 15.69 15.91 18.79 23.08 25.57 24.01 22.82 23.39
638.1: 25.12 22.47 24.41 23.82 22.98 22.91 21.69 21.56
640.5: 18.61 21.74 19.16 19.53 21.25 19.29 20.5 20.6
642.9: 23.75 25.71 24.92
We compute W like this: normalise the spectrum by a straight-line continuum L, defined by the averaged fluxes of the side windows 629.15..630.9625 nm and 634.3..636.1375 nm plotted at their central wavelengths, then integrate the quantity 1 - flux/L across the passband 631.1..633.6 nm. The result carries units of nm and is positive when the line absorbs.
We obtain -0.48 nm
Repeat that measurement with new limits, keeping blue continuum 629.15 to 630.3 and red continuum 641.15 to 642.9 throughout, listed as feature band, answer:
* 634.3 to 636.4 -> 0.31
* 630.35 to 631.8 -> 0.02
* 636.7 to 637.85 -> -0.11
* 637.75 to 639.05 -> -0.14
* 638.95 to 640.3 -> -0.09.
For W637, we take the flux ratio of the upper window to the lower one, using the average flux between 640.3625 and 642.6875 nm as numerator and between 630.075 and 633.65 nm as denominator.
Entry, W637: 0.8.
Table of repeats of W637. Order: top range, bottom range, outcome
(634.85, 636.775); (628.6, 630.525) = 0.80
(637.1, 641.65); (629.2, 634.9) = 0.91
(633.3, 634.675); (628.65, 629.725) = 1.13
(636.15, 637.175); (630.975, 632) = 0.94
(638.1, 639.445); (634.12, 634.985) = 1.06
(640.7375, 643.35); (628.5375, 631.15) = 0.91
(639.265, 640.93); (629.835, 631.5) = 0.89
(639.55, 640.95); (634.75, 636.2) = 1.17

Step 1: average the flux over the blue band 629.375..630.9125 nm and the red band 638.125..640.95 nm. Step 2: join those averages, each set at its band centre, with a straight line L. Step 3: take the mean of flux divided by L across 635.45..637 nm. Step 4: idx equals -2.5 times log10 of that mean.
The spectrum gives 0.17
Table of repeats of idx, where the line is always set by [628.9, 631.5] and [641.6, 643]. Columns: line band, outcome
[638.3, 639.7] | -0.09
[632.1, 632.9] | -0.14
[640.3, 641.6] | 0.07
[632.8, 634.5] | -0.16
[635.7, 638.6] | -0.01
